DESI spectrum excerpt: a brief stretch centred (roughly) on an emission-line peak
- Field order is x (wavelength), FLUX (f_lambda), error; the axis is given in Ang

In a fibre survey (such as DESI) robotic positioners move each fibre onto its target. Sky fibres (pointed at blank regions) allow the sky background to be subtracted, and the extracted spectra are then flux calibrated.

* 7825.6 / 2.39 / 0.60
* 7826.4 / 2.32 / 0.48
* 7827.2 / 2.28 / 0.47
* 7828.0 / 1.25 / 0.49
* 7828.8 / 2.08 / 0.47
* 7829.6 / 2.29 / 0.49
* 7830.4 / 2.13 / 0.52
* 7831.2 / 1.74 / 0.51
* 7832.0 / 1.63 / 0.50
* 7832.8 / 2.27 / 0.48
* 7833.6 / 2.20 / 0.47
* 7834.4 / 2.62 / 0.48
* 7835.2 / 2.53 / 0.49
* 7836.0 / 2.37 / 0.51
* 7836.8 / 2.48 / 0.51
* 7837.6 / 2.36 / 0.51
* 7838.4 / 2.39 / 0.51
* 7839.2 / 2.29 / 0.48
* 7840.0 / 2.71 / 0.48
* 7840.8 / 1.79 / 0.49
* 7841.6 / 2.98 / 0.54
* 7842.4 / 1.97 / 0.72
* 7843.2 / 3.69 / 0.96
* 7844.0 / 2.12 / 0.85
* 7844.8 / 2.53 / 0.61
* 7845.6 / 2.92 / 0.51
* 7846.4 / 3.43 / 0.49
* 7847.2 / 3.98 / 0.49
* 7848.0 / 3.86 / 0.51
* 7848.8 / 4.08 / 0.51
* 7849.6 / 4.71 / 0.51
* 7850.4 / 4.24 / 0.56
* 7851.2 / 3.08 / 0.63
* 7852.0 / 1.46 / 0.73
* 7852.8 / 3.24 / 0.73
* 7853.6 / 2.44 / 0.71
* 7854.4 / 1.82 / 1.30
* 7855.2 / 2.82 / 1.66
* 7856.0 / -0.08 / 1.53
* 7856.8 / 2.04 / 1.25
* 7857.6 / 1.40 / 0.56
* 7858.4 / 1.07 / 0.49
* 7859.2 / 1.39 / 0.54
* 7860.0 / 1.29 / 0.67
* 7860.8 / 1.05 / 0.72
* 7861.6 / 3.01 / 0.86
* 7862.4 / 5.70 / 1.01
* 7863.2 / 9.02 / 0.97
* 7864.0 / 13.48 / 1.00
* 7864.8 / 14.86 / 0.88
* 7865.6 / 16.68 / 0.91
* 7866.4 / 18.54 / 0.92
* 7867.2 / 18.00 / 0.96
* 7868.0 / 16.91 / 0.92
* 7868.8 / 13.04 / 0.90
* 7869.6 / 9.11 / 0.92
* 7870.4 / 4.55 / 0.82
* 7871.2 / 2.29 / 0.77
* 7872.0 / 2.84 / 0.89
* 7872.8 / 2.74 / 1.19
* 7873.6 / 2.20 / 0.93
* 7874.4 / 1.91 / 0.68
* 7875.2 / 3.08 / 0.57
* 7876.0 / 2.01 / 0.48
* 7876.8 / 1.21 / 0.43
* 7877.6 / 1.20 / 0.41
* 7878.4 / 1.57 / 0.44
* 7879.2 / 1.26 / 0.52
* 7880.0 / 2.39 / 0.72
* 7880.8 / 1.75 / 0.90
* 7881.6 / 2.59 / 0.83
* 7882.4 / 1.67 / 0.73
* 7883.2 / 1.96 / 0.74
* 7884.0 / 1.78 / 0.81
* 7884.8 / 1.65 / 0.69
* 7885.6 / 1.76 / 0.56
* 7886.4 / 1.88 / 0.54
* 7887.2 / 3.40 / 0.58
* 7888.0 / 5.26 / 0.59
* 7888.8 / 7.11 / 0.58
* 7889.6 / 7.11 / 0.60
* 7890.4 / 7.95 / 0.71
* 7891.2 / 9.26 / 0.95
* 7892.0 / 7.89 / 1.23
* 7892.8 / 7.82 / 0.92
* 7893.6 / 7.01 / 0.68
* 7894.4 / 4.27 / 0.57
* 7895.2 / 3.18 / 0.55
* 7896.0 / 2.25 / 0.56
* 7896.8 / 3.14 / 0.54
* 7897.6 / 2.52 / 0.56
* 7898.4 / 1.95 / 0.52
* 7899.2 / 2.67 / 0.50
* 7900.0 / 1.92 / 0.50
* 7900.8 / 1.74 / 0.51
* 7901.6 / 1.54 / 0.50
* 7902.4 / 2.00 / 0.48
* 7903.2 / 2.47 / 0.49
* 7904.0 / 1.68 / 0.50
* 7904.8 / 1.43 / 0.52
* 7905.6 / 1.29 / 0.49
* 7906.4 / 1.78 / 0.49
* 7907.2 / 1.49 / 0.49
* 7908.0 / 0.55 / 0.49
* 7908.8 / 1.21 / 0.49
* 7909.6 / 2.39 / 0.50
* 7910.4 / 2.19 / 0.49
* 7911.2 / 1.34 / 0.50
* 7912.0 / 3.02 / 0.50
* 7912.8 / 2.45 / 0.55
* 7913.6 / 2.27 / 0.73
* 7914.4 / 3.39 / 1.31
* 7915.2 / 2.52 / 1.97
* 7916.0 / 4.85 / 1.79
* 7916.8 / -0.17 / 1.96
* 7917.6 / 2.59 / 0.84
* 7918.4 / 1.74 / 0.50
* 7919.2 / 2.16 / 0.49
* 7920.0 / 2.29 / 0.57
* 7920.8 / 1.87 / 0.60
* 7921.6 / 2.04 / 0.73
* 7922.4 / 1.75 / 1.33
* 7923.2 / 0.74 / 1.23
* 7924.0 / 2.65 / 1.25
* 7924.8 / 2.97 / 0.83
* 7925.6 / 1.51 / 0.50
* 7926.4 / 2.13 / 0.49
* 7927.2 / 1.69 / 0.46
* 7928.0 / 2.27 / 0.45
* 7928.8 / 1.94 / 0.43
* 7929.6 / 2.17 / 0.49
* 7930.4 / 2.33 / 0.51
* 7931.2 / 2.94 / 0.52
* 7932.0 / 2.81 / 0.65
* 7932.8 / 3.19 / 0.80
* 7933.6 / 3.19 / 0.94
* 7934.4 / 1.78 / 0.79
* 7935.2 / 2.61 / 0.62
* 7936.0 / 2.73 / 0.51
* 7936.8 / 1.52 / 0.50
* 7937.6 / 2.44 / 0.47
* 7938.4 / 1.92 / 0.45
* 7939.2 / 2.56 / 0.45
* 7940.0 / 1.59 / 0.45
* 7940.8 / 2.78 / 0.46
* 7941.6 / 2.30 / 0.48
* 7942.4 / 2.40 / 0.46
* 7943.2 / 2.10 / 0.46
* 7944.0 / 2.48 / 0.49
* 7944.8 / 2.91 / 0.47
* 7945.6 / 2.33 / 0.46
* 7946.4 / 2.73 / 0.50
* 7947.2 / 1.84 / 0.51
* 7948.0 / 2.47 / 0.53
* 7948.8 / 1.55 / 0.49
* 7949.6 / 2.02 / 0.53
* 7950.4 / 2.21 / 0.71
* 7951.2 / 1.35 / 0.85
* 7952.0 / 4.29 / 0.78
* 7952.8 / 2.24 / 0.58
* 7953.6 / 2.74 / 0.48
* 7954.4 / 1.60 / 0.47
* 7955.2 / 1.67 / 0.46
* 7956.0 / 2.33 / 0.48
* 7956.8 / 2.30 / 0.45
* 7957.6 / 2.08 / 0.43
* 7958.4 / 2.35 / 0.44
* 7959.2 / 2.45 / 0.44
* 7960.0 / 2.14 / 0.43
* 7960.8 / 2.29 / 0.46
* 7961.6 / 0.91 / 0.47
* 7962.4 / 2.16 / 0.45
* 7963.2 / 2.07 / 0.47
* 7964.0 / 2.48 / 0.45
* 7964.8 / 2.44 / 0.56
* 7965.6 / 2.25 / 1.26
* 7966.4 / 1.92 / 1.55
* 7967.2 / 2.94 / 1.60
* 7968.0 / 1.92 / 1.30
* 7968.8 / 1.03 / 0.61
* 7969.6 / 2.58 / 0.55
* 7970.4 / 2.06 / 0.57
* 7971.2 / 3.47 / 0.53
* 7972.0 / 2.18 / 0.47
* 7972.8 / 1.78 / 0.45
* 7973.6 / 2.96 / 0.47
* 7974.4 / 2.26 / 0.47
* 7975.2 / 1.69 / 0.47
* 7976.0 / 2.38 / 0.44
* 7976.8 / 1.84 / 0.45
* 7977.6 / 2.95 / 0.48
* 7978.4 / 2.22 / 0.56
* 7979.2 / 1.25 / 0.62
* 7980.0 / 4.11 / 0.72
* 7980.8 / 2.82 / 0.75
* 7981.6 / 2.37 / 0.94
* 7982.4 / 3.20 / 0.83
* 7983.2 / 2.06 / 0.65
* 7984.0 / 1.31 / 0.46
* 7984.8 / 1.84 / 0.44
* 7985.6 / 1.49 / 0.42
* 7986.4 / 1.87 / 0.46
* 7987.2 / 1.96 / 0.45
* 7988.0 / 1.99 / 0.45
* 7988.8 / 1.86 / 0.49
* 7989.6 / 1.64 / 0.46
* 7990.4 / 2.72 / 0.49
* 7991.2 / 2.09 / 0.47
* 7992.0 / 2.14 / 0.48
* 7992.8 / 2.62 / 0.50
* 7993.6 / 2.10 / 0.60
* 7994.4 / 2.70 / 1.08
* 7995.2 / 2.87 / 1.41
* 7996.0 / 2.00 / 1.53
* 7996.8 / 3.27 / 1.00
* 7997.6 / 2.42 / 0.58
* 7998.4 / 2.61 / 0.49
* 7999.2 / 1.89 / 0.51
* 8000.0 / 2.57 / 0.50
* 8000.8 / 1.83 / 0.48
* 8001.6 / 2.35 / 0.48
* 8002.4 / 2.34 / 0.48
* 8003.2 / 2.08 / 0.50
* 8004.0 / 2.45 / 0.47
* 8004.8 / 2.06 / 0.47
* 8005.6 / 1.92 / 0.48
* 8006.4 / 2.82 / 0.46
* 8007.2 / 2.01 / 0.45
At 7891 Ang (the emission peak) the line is [N II]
